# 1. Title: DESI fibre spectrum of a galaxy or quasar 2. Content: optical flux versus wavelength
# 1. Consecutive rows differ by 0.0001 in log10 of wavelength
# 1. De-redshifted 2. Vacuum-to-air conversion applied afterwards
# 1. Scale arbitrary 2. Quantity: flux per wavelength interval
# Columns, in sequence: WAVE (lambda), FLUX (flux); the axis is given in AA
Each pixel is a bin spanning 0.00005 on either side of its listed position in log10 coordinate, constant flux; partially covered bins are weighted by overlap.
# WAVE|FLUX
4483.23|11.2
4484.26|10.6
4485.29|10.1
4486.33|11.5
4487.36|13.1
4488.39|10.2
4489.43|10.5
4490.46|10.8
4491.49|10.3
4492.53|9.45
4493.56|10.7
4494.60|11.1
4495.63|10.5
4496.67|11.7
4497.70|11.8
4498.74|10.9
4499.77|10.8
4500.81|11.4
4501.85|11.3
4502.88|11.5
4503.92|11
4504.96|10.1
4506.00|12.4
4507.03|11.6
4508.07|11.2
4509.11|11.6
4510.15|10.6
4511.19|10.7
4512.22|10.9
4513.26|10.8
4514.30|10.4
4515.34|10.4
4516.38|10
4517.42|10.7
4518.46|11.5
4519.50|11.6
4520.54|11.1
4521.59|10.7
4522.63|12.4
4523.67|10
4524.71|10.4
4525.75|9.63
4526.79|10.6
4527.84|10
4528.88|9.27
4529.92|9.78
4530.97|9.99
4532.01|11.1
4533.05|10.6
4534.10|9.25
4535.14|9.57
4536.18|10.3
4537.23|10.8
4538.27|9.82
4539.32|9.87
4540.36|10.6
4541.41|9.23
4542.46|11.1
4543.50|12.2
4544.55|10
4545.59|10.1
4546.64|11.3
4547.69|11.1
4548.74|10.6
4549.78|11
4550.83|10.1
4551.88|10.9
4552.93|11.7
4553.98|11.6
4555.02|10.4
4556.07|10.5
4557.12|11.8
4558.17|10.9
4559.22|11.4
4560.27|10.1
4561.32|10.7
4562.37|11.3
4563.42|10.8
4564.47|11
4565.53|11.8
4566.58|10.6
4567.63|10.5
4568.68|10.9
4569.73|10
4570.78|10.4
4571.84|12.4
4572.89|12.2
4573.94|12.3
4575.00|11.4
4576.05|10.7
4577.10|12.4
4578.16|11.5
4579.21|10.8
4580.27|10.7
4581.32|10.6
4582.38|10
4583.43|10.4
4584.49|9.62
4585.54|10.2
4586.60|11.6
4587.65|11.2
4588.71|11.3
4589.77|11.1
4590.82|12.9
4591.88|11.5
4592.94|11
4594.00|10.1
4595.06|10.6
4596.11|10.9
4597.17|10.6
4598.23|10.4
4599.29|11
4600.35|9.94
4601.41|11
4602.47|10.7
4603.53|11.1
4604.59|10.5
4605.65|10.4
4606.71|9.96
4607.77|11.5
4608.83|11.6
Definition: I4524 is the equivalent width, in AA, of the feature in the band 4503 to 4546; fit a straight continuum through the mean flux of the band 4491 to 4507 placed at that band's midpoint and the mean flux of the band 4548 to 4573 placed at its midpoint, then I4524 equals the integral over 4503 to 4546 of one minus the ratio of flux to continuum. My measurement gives 1.6 AA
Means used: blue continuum 11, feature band 10.6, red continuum 11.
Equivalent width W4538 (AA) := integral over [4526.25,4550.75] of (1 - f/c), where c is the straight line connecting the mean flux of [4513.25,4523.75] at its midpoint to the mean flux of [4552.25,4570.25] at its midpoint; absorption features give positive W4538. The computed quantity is 1.3 AA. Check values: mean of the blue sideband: 10.9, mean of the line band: 10.4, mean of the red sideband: 10.9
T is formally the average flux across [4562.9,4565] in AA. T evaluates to 10.9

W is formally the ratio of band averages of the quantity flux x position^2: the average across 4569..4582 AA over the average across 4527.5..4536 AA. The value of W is 1.2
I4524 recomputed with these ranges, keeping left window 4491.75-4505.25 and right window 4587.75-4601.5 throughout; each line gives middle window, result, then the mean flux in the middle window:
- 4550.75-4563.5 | 0.0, 11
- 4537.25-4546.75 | 0.4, 10.5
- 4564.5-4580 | -0.4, 11.3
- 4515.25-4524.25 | 0.0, 11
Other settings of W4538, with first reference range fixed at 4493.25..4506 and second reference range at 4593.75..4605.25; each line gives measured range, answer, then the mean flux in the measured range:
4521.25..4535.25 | 0.9 AA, 10.3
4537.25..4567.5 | 0.2 AA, 10.8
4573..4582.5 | -0.5 AA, 11.2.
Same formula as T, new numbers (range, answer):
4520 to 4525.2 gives 10.9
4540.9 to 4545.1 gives 10.6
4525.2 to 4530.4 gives 9.86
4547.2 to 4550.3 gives 10.9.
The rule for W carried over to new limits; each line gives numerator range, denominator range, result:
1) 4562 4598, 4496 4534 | 1.05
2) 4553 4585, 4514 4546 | 1.07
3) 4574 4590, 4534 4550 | 1.06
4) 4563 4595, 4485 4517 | 1.04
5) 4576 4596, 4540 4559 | 1.03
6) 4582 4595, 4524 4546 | 1.09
